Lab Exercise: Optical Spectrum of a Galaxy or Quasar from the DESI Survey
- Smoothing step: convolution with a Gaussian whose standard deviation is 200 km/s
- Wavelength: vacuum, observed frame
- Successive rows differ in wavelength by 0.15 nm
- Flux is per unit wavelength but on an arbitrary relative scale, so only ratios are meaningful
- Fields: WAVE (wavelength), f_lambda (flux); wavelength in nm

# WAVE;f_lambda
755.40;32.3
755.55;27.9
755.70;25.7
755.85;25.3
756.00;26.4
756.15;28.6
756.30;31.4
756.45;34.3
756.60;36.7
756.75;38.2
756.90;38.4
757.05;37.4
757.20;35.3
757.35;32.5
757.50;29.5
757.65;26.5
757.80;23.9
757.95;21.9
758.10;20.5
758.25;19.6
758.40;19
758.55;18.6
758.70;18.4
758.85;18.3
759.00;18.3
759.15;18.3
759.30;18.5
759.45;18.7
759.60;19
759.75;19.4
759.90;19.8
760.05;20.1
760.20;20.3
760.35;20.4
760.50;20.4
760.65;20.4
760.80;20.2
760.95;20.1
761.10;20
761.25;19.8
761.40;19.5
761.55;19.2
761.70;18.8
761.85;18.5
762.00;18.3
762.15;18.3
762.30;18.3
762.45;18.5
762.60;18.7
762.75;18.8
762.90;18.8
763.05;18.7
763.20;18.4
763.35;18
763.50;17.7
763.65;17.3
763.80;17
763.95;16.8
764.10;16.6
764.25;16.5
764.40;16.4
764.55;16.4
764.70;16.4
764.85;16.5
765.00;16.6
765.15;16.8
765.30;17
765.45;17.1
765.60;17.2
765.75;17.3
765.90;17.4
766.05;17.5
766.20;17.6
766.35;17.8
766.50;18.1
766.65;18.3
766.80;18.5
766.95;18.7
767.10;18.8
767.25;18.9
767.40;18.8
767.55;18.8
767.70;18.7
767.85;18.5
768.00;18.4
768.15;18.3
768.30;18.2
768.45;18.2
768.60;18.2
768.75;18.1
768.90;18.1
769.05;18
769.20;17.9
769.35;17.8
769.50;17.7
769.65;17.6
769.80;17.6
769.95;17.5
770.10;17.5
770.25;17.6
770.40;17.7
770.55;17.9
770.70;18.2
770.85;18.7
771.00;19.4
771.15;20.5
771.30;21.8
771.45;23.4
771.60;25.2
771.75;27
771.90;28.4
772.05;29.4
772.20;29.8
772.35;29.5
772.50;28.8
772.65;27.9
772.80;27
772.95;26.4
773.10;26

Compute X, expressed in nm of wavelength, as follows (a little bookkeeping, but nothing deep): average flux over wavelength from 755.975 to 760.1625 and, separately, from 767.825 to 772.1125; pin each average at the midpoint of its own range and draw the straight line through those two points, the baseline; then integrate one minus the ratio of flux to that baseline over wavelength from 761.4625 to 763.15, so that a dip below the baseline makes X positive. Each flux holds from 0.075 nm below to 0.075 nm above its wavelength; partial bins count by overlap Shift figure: 0.34 nm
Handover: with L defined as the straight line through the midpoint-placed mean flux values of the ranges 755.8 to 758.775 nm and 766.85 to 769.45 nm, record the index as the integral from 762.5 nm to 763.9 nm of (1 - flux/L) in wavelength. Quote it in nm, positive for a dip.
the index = 0.29 nm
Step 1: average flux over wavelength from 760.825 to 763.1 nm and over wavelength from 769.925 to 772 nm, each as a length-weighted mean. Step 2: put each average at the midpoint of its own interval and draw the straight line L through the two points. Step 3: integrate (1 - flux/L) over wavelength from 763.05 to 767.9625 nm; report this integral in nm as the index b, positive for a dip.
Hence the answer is 0.54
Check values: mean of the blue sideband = 19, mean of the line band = 17.6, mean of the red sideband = 21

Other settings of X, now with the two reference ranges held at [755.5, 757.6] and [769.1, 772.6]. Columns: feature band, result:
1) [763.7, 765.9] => 0.78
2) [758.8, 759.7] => 0.34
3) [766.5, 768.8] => 0.52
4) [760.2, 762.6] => 0.77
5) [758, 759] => 0.38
